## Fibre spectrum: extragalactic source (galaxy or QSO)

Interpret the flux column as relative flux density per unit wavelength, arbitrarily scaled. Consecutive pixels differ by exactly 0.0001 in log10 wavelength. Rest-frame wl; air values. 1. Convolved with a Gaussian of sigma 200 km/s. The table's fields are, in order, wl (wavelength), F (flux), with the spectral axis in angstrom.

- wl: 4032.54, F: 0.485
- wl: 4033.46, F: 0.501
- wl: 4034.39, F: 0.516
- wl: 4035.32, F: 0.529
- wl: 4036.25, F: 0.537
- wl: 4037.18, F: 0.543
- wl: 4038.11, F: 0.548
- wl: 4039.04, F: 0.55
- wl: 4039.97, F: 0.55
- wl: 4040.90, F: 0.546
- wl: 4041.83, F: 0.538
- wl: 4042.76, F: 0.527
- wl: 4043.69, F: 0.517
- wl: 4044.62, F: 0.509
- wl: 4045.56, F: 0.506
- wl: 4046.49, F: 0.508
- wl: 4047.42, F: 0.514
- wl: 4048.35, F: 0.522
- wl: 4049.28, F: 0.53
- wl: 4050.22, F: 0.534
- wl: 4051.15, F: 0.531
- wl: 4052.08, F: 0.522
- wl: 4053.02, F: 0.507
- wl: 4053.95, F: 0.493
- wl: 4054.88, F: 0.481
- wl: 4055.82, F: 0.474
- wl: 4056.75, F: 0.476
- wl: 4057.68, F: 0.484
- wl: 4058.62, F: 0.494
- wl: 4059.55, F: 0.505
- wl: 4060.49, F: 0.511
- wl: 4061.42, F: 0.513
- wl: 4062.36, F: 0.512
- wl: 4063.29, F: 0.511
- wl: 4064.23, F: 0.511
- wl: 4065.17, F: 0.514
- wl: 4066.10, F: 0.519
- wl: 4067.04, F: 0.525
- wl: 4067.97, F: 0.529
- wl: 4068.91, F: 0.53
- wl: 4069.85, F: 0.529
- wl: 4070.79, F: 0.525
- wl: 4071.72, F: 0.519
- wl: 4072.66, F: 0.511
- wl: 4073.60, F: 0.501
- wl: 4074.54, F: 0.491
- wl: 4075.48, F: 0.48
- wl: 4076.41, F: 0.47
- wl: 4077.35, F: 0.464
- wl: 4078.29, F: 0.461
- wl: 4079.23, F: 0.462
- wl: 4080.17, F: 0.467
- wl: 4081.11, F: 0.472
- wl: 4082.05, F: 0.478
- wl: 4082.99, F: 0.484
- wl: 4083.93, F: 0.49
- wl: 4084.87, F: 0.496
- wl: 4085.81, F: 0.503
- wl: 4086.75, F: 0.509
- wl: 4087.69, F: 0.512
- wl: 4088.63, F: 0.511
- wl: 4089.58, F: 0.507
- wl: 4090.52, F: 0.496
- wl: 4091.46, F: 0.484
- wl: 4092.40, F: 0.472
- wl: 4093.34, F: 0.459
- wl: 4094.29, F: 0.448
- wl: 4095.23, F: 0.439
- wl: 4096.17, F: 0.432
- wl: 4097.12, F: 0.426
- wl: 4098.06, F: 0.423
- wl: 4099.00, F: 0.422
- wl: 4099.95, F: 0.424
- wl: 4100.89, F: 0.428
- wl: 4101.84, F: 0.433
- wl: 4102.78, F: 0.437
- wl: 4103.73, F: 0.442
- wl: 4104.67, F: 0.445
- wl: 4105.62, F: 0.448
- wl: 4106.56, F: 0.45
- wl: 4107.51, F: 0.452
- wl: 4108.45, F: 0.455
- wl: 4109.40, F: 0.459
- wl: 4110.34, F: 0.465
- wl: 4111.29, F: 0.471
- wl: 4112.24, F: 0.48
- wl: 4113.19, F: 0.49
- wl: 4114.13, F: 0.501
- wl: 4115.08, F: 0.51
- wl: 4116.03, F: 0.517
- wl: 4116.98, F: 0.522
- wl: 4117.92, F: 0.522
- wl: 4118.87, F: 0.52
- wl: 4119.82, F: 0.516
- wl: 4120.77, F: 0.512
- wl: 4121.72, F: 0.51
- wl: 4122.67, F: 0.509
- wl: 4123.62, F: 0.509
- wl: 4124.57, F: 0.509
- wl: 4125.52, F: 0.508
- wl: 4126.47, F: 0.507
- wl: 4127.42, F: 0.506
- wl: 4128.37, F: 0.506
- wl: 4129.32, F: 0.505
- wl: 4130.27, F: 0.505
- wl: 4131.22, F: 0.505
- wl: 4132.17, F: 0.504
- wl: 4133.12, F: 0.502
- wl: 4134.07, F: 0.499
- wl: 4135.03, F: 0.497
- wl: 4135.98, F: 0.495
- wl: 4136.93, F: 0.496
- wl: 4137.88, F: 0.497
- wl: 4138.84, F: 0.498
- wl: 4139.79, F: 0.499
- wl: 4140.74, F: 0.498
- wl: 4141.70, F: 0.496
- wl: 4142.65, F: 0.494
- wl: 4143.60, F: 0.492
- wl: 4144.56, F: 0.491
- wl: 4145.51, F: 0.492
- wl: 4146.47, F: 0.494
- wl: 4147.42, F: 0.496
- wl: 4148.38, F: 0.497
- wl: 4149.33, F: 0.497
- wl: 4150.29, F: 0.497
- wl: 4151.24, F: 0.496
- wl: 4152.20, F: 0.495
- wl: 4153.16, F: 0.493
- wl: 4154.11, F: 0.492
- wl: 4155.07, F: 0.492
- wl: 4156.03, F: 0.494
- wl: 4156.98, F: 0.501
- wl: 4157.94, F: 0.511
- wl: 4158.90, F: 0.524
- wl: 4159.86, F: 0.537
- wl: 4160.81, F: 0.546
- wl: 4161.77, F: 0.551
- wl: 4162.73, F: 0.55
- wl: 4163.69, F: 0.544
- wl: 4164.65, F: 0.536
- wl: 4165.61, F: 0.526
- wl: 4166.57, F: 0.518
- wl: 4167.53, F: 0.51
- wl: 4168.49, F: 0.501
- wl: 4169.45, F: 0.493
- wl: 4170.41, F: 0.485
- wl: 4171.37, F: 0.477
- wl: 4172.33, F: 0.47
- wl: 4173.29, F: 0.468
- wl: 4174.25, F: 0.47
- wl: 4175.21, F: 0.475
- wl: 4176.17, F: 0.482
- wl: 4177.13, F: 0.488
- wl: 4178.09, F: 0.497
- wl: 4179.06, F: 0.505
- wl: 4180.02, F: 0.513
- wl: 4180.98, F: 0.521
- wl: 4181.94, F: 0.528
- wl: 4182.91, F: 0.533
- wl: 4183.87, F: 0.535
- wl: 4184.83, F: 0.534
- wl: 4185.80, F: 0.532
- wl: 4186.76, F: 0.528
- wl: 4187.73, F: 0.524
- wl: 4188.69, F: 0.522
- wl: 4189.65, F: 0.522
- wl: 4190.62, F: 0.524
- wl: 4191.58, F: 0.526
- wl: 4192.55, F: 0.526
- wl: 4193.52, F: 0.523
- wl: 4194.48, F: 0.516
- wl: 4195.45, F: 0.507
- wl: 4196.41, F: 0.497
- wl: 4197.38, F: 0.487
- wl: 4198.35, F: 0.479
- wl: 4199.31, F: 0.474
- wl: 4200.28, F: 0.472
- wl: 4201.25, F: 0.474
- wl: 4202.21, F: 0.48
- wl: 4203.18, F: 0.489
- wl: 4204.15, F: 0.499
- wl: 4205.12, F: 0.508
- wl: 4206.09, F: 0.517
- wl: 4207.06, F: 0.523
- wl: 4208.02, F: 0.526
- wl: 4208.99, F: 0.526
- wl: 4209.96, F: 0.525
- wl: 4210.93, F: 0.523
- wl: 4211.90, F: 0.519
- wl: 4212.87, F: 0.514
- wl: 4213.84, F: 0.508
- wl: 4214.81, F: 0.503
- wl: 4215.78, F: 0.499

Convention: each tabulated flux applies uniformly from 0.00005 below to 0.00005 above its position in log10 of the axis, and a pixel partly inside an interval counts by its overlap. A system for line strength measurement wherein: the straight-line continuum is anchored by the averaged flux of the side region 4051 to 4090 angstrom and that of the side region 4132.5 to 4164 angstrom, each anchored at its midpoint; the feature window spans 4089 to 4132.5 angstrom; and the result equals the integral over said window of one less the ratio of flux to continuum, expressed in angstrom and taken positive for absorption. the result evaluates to 2.1 angstrom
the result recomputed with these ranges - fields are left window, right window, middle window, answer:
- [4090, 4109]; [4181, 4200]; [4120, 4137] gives -1.3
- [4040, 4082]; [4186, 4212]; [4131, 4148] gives 0.4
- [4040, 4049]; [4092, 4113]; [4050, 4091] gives -1.0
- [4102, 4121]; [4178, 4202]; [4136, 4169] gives -0.7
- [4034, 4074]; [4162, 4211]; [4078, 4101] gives 2.1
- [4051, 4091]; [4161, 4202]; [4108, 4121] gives 0.2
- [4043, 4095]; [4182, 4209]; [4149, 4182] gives 0.2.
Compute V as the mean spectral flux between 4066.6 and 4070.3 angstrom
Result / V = 0.528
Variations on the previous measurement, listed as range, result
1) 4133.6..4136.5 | 0.496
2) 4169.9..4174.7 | 0.474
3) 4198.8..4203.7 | 0.478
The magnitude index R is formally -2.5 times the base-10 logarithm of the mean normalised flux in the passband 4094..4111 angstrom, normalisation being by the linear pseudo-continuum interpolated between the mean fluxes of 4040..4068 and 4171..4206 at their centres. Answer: 0.16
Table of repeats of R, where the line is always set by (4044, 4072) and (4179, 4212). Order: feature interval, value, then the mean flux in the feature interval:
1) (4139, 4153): 0.036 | 0.495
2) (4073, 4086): 0.070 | 0.48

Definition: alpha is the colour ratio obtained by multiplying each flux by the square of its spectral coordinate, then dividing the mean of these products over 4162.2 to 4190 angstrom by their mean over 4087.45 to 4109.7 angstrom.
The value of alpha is 1.2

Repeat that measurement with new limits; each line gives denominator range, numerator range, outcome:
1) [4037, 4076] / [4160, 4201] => 1.05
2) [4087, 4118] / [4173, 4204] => 1.13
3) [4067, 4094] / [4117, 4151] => 1.05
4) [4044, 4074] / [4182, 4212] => 1.07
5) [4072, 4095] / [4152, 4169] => 1.11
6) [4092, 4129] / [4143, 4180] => 1.09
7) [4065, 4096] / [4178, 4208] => 1.10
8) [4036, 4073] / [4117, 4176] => 1.02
